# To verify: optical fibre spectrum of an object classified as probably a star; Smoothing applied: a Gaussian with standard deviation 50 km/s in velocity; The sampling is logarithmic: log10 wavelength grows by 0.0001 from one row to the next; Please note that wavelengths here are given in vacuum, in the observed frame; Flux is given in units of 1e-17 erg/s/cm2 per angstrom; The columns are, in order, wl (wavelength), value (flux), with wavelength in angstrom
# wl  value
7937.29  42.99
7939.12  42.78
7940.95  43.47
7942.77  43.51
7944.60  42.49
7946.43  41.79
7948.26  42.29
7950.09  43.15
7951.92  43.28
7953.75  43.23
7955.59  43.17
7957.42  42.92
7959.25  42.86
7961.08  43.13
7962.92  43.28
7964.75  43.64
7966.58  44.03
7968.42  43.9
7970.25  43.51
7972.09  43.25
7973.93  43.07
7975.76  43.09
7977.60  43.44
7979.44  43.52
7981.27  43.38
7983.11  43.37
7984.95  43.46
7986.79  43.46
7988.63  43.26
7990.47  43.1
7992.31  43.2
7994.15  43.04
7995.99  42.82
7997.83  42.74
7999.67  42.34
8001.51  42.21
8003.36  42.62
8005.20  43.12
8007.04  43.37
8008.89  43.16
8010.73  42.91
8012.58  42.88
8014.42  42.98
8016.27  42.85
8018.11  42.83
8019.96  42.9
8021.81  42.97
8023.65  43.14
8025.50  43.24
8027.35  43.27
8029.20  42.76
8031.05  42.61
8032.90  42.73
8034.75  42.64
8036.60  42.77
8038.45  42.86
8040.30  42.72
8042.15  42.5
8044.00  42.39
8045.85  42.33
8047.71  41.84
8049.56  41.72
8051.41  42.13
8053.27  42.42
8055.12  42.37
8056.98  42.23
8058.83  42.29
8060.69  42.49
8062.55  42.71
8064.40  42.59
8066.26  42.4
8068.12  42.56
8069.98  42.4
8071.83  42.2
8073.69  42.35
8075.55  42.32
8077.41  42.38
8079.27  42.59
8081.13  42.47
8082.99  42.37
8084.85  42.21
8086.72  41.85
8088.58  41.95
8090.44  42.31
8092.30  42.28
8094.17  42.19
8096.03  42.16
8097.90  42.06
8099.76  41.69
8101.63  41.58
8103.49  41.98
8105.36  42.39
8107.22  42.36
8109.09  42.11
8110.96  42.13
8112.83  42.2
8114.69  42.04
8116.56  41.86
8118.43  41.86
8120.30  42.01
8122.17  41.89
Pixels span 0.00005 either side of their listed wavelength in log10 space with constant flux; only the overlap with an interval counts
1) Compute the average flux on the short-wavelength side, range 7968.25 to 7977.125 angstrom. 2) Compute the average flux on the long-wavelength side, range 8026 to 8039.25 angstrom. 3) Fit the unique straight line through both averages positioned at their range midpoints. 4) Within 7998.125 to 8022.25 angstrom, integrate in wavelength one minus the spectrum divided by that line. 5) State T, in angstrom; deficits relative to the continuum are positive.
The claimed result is 0.08 angstrom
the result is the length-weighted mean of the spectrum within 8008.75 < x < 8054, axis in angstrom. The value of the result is 42.7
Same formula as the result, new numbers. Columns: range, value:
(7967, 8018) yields 43.1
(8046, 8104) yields 42.2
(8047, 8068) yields 42.3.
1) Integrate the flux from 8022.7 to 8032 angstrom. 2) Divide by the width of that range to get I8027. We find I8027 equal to 43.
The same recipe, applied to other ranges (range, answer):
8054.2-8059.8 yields 42.3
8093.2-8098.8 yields 42.1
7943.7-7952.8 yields 42.6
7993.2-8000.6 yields 42.8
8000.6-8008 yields 42.8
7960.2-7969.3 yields 43.6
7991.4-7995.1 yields 43.1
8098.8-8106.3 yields 42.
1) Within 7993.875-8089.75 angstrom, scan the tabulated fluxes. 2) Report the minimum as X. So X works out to 41.72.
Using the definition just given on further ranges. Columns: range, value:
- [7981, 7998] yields 42.74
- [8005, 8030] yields 42.76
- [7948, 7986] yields 42.29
